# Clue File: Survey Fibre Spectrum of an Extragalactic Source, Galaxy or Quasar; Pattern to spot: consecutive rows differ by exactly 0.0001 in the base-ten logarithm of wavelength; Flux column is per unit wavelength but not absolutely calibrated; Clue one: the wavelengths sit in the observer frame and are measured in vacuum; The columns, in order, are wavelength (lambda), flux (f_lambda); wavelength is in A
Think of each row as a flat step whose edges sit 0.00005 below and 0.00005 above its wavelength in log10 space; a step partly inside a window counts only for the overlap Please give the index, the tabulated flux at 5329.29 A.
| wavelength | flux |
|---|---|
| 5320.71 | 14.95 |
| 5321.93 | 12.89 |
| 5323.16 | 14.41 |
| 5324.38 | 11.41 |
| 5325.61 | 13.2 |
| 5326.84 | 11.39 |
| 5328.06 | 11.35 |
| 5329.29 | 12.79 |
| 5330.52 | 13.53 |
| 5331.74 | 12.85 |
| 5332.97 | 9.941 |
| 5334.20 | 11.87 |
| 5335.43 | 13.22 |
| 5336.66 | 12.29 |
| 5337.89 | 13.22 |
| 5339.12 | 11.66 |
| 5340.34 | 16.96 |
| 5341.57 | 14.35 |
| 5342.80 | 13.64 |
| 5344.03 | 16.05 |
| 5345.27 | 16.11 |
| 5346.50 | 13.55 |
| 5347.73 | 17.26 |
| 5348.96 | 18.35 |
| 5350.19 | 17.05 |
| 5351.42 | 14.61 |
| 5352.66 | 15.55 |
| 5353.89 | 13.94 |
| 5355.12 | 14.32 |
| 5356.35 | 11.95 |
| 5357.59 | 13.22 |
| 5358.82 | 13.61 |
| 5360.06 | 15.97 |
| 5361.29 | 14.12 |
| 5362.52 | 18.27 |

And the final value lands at 12.79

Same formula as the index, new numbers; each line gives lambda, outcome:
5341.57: 14.35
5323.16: 14.41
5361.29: 14.12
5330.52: 13.53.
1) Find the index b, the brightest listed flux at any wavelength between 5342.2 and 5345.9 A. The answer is 16.11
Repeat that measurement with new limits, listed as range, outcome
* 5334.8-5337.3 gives 13.22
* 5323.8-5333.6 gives 13.53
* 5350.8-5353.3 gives 15.55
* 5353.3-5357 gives 14.32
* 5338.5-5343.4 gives 16.96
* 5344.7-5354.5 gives 18.35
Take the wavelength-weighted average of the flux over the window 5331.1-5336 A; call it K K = 12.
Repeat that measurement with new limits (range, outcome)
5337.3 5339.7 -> 12.4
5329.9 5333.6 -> 12.1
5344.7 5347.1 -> 14.8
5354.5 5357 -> 13.1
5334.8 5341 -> 13.5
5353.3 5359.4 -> 13.4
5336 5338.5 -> 12.8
